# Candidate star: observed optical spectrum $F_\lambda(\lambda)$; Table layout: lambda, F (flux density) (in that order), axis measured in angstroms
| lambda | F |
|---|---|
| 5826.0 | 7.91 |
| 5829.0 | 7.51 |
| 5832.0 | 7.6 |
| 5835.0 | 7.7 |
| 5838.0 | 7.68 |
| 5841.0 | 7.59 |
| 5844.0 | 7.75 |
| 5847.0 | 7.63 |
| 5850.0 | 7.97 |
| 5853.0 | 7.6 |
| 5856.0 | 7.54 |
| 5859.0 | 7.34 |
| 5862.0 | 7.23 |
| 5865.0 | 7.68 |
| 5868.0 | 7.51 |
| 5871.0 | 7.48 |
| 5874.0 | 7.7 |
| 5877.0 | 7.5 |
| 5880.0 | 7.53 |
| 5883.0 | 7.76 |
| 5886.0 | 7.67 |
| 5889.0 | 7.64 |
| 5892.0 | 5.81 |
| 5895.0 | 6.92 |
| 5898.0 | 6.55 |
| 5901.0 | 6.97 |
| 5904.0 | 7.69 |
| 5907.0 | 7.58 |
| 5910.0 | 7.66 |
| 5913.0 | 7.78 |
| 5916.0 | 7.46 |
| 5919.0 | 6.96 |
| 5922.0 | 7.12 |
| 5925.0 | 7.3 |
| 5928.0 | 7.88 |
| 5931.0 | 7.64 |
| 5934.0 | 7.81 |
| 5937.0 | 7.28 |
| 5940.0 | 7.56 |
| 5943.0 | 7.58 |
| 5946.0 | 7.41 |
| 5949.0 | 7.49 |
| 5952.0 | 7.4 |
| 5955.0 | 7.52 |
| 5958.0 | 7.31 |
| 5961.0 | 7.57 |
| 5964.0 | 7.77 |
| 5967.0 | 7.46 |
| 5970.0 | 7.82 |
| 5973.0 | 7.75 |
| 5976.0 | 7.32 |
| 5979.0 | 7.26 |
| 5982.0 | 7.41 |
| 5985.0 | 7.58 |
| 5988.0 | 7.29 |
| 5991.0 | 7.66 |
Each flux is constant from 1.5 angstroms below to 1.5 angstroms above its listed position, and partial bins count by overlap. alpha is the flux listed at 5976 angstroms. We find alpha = 7.32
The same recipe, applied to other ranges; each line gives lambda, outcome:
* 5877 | 7.5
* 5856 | 7.54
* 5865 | 7.68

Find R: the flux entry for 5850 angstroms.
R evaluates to 7.97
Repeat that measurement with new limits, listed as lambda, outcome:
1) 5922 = 7.12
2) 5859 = 7.34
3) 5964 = 7.77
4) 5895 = 6.92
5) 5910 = 7.66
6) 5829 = 7.51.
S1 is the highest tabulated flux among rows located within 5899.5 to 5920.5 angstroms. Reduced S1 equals 7.78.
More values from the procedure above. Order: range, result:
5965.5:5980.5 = 7.82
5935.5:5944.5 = 7.58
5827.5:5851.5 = 7.97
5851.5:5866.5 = 7.68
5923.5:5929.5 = 7.88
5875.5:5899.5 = 7.76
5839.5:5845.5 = 7.75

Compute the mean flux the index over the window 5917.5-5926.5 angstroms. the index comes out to 7.13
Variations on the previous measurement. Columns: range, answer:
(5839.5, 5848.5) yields 7.66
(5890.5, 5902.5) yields 6.56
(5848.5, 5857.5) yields 7.7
